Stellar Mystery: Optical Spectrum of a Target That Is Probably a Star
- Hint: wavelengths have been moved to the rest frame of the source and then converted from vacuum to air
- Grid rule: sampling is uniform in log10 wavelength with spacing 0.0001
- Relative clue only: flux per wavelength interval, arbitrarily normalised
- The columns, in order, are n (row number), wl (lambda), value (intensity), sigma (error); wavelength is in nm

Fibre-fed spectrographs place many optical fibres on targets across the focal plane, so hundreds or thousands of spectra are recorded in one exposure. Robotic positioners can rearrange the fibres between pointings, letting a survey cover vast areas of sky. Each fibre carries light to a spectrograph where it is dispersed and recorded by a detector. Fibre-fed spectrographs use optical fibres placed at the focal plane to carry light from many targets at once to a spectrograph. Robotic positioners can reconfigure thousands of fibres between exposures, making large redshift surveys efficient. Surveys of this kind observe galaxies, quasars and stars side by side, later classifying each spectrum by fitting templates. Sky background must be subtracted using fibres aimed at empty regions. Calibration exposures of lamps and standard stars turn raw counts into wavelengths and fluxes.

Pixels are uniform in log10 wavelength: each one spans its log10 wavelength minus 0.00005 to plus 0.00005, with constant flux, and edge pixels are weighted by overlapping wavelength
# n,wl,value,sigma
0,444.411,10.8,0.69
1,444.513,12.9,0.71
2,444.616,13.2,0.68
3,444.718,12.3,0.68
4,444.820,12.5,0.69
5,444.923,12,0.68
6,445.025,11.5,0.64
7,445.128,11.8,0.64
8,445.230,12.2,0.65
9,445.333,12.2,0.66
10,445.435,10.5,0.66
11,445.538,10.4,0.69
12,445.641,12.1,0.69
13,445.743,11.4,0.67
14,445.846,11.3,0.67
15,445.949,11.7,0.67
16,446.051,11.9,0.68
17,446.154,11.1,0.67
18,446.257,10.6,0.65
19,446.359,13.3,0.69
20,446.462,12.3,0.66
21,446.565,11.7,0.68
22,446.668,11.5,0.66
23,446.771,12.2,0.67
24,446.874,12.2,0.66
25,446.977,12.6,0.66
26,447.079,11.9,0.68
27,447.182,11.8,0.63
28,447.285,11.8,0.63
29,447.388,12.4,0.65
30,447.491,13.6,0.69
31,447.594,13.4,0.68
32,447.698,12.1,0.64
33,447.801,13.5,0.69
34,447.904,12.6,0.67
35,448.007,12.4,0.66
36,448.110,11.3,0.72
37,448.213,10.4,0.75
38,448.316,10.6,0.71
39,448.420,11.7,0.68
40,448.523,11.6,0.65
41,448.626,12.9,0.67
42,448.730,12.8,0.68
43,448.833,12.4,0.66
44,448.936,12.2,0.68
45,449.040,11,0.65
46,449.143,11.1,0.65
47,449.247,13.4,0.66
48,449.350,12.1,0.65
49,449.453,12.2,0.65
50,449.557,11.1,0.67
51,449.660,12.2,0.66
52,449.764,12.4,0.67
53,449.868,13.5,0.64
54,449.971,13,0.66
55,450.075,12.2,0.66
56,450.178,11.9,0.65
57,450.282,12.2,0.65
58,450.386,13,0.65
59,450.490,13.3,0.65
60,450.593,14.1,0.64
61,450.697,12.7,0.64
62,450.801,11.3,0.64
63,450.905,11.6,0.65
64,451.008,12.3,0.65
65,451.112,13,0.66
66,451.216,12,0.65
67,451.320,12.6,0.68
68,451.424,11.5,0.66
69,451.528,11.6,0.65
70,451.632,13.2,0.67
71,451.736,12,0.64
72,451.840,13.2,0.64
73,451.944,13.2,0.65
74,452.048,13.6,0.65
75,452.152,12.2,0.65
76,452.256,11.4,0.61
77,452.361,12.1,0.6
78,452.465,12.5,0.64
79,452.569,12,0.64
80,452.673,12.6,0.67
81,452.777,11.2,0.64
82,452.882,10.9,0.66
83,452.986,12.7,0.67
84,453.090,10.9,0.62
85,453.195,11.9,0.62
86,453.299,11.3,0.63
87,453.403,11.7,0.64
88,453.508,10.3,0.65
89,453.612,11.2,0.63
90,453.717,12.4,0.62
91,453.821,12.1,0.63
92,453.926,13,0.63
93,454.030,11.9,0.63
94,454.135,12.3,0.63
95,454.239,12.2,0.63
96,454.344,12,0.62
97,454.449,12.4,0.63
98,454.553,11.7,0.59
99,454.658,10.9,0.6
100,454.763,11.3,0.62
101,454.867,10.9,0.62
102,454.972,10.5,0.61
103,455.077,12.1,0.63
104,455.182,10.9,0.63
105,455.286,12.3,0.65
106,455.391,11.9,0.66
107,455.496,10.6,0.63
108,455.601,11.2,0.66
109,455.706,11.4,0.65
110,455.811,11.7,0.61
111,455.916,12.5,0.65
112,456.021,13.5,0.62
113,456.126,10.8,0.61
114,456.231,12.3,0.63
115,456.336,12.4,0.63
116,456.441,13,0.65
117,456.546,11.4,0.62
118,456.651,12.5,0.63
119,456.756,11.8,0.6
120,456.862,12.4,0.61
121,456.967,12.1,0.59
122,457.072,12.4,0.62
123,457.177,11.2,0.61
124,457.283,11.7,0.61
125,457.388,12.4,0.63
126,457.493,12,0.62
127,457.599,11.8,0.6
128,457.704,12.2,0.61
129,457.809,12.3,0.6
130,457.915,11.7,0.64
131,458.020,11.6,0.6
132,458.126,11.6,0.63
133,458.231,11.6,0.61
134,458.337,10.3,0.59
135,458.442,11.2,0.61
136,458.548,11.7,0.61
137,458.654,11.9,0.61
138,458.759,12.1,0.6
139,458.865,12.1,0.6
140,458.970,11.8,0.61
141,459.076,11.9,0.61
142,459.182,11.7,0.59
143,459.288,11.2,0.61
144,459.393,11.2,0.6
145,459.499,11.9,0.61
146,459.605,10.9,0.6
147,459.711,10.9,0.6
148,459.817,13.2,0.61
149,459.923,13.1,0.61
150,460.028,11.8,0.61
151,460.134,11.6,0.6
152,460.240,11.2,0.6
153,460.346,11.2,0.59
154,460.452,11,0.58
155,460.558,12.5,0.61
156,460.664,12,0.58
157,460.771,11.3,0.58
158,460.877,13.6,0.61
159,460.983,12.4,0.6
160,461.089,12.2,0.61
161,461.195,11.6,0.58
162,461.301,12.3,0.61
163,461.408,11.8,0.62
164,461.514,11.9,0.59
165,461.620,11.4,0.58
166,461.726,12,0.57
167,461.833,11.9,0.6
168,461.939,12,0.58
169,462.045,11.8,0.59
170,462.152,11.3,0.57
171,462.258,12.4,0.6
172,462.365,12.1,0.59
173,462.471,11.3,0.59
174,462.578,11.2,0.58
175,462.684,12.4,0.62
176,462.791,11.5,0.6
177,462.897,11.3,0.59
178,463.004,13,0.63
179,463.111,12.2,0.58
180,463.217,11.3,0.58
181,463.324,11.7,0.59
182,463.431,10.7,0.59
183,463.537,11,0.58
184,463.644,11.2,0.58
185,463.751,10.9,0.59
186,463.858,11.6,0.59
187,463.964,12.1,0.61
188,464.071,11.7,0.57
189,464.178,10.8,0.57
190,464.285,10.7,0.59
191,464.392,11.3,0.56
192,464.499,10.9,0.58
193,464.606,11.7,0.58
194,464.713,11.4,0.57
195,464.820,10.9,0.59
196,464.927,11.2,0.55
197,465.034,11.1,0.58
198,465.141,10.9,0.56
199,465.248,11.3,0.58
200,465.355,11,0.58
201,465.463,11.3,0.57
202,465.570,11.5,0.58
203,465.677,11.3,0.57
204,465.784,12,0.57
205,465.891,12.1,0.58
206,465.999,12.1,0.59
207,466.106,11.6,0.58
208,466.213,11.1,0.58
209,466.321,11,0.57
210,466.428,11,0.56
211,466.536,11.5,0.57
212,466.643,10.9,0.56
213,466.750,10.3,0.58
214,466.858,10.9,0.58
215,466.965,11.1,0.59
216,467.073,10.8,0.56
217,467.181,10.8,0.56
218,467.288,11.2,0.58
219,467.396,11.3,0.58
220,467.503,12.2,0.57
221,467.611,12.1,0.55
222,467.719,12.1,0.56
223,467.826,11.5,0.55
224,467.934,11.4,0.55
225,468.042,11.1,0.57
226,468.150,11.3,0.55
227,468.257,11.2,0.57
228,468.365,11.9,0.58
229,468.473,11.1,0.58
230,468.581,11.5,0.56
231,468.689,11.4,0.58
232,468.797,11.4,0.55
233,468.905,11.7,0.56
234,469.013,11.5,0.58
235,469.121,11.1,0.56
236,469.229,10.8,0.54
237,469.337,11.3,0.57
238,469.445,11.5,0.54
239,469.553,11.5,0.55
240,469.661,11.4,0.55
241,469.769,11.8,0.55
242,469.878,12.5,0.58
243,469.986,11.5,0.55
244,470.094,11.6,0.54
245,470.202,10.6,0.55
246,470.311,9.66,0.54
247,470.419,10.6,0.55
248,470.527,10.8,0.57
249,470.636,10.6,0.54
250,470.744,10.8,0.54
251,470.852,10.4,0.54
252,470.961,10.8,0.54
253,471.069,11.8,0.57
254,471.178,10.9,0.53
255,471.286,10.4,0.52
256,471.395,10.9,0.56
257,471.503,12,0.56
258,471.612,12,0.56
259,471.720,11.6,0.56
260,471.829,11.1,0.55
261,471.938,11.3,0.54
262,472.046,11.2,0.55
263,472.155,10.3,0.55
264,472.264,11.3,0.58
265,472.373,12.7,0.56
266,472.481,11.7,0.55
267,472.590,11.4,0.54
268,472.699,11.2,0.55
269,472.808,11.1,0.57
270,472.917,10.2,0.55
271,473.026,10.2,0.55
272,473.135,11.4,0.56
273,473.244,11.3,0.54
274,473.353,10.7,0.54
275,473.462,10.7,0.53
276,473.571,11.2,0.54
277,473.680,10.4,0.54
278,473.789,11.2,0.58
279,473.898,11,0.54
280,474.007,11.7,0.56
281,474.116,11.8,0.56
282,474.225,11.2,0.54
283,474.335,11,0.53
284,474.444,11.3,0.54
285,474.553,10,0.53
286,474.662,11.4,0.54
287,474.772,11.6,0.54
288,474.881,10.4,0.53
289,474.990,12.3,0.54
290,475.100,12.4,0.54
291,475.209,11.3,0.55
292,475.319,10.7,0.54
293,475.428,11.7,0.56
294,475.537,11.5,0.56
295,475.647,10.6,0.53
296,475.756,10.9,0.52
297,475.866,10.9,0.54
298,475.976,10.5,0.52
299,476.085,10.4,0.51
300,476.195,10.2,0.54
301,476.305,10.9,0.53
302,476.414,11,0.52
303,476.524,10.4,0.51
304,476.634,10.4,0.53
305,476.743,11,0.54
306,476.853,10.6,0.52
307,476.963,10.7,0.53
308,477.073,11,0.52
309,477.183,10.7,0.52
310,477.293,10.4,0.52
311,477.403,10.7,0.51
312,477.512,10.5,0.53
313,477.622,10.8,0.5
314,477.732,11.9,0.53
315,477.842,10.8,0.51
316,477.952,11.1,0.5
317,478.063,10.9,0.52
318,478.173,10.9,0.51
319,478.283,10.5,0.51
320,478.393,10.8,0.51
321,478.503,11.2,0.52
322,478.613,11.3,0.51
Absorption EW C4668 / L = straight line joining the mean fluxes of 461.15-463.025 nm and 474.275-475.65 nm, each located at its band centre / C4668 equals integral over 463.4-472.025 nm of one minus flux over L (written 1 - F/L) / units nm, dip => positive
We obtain 0.237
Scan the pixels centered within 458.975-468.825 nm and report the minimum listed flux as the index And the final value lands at 10.3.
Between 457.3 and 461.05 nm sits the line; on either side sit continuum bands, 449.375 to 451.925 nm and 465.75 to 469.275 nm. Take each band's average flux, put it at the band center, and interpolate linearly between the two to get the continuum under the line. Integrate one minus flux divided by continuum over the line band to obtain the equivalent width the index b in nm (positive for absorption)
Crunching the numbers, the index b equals 0.028 nm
